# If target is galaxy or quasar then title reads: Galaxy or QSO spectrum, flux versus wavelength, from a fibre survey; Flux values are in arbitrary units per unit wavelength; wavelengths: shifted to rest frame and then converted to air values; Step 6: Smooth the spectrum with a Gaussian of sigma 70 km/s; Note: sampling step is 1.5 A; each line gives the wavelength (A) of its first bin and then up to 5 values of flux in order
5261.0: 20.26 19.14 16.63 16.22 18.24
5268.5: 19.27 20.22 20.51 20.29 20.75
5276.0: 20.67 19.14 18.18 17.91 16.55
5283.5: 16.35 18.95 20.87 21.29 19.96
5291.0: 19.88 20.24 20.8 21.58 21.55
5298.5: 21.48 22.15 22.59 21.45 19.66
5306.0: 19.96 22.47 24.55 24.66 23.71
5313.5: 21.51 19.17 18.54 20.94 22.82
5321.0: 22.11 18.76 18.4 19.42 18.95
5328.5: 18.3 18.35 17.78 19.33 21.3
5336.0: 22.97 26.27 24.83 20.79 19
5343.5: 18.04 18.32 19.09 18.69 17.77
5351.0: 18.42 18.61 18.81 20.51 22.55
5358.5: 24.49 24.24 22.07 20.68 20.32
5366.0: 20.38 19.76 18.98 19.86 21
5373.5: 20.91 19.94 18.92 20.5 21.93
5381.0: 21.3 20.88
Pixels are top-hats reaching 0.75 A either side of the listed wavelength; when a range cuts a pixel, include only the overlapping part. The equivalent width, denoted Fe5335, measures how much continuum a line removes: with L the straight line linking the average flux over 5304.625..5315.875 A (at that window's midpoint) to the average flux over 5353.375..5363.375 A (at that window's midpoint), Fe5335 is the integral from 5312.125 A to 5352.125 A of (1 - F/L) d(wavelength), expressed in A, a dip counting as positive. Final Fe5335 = 3.7 A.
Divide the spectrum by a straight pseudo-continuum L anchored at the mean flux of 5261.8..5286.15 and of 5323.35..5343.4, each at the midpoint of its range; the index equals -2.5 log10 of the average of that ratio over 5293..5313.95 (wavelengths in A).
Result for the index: -0.13 mag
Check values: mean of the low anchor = 18.7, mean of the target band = 22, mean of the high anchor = 20.4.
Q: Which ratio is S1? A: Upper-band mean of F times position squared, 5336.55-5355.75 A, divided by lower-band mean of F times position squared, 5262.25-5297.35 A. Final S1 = 1.06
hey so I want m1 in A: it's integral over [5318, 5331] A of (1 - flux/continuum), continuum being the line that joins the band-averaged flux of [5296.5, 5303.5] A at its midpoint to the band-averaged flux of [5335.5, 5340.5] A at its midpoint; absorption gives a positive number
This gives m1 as 2.0 A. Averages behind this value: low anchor 21.9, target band 19.7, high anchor 24.2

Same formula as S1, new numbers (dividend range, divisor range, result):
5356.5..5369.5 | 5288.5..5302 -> 1.05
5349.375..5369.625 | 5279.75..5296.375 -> 1.09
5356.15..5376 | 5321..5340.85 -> 1.05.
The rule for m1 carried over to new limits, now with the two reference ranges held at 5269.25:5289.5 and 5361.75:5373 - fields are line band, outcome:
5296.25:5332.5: -2.0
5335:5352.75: -0.3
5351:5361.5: -0.6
